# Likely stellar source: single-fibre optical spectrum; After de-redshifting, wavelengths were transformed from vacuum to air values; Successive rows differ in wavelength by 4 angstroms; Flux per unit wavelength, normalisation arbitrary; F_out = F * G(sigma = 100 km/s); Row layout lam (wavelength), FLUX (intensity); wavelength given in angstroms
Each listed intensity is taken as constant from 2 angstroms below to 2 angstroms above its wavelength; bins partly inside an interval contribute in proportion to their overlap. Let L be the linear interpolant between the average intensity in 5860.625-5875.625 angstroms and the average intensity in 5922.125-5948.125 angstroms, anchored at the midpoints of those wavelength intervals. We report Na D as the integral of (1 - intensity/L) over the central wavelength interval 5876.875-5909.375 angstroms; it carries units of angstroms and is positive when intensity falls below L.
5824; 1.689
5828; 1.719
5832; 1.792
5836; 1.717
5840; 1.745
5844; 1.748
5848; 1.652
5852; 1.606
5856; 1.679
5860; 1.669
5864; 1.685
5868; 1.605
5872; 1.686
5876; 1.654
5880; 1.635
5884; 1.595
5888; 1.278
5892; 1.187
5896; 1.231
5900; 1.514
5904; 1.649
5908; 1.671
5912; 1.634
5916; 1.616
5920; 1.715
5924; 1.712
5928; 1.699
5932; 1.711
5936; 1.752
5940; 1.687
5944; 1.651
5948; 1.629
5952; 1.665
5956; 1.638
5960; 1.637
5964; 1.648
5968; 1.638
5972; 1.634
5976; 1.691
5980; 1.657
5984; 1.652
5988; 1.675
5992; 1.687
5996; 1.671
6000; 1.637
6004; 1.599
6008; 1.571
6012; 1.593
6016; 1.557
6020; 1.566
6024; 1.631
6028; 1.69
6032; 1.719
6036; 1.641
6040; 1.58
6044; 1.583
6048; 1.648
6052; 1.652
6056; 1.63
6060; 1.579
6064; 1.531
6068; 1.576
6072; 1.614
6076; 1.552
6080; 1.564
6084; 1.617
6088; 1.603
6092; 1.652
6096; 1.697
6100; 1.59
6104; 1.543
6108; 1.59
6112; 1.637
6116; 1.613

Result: 3.9 angstroms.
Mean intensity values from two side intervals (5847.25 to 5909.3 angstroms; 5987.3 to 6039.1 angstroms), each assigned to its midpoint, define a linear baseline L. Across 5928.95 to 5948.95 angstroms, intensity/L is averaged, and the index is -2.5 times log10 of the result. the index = -0.06 mag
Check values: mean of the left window 1.56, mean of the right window 1.63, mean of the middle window 1.69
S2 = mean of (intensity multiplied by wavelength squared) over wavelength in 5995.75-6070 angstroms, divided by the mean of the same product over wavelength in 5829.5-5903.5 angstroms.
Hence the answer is 1.07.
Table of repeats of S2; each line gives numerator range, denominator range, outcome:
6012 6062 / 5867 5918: 1.11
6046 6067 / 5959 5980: 1.00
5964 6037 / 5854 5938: 1.06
